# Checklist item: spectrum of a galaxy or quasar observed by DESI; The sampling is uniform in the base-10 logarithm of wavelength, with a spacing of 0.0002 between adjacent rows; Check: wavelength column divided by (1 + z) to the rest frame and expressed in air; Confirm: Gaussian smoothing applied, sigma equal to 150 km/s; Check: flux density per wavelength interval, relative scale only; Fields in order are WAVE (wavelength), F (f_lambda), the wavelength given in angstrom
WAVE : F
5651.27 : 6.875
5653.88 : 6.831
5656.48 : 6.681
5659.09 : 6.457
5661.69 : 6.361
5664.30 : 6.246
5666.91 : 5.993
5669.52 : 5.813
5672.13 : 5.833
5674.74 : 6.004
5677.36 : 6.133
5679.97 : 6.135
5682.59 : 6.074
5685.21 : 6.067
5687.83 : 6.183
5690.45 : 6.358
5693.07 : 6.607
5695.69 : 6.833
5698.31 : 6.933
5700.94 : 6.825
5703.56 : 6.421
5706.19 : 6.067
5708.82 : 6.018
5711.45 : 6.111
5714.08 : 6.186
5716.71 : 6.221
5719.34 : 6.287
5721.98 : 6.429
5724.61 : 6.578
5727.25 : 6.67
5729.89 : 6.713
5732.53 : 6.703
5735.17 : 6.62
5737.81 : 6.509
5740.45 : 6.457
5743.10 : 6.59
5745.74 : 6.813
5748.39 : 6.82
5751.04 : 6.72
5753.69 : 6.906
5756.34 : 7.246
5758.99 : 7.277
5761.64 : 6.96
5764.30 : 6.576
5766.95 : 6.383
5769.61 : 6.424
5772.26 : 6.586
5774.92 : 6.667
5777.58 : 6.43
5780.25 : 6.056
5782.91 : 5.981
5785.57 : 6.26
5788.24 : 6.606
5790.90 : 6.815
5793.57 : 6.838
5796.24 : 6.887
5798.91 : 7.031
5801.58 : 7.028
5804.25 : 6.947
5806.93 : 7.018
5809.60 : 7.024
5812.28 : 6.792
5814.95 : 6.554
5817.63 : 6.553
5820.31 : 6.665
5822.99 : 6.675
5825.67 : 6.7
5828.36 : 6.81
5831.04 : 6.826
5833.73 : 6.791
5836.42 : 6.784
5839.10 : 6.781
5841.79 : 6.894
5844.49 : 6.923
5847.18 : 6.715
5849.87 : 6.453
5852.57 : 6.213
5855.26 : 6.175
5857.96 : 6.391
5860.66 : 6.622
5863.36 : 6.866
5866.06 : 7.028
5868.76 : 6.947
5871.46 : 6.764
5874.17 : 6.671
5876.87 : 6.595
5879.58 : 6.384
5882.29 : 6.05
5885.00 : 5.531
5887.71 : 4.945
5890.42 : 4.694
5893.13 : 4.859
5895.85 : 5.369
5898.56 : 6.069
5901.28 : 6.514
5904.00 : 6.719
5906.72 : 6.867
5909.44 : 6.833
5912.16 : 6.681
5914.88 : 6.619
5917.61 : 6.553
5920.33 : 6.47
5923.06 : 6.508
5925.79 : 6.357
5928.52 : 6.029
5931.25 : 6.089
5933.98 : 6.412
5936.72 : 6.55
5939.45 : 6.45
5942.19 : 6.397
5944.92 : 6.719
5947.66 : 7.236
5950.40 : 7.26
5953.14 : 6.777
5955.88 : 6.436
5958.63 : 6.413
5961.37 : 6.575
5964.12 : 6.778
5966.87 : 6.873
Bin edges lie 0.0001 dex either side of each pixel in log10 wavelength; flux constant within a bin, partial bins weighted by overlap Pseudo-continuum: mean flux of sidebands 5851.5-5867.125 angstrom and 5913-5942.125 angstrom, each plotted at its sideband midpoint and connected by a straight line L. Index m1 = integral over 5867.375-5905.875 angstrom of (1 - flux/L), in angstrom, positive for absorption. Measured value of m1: 2.80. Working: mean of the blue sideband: 6.55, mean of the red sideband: 6.41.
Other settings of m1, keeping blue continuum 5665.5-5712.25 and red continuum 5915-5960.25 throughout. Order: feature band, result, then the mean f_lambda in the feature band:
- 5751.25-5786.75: -1.5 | 6.6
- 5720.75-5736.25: -0.8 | 6.62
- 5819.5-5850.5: -1.6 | 6.76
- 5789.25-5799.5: -0.8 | 6.88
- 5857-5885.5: -0.4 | 6.56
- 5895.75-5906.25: 0.3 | 6.32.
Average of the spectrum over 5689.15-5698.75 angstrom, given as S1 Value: 6.67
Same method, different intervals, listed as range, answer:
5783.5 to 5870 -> 6.73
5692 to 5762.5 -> 6.61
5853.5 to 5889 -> 6.38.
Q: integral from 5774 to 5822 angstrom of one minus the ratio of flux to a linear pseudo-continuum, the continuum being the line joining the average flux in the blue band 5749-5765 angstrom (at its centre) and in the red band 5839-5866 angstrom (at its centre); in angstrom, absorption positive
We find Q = 0.9 angstrom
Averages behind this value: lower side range 6.95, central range 6.68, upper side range 6.61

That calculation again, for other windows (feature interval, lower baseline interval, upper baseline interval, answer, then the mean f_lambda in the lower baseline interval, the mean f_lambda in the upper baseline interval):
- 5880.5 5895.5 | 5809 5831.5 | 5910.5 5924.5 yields 3.1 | 6.72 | 6.57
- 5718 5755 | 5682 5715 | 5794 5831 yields -0.6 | 6.37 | 6.82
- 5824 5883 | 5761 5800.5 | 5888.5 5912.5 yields -4.1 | 6.56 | 6.02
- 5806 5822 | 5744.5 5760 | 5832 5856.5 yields 0.0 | 6.96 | 6.64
